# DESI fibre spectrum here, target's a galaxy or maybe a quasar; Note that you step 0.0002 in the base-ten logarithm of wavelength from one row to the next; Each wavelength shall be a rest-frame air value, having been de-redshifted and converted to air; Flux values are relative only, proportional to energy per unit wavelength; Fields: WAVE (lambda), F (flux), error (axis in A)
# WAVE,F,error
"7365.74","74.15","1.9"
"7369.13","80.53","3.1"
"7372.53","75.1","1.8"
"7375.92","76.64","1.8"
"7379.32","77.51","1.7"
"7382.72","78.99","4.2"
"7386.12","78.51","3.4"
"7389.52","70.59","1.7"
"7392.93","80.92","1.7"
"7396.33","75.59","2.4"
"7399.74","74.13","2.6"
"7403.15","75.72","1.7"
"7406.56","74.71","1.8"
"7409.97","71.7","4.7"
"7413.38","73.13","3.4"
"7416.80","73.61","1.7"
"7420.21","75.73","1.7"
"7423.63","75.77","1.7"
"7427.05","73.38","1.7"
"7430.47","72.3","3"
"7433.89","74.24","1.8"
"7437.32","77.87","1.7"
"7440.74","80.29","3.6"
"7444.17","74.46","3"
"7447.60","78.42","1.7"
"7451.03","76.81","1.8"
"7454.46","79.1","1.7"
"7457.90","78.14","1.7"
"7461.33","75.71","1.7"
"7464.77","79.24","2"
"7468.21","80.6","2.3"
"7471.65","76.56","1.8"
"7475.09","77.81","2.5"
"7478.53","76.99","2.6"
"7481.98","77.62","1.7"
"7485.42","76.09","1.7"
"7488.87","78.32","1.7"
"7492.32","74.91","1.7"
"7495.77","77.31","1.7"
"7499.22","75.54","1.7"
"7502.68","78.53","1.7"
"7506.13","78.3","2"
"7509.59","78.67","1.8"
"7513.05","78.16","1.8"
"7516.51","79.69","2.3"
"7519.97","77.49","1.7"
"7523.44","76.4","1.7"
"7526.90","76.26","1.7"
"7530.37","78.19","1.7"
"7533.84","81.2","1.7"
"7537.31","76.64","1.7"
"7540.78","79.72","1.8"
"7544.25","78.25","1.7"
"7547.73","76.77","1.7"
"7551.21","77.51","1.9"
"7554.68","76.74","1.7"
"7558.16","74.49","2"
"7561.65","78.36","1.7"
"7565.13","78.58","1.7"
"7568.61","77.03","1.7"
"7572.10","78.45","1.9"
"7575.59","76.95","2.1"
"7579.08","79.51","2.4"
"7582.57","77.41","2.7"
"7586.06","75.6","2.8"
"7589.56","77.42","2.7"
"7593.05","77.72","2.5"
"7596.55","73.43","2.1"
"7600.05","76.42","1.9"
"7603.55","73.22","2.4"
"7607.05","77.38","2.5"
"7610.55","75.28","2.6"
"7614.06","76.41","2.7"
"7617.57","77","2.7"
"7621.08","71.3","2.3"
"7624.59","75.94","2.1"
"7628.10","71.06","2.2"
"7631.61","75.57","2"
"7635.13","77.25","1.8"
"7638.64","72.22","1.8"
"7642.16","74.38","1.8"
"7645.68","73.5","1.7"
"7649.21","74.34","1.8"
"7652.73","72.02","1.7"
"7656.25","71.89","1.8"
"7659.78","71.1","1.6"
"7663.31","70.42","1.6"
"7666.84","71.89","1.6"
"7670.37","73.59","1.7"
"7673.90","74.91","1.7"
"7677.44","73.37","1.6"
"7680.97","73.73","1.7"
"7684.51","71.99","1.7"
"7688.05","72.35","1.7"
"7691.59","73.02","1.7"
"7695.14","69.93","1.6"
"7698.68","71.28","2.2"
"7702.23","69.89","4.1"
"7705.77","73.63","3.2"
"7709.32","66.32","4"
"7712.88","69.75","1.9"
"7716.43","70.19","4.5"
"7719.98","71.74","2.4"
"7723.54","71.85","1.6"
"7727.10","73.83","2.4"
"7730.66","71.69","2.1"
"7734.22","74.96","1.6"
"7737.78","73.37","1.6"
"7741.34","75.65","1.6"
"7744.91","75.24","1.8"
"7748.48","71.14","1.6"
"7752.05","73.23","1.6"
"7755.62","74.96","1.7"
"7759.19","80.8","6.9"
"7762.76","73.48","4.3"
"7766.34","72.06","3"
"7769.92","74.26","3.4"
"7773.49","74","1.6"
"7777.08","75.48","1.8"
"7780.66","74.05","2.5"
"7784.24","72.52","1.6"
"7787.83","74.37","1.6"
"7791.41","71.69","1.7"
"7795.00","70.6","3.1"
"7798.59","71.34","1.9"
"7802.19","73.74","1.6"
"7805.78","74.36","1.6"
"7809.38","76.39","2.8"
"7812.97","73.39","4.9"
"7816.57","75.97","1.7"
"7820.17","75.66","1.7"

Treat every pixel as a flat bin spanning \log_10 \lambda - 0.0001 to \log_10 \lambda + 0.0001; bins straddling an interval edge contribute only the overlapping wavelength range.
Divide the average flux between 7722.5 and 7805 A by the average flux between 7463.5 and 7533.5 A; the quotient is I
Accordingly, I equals 0.9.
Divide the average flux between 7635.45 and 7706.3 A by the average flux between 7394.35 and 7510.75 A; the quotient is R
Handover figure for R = 0.95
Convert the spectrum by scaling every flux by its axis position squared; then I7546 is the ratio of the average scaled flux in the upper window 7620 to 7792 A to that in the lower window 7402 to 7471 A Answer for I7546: 1.03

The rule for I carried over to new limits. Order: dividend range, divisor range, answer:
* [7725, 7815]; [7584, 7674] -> 0.99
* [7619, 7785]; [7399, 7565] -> 0.95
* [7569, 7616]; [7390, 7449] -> 1.02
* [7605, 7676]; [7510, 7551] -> 0.95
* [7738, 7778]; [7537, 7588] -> 0.96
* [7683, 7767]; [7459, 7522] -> 0.94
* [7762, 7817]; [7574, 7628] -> 0.97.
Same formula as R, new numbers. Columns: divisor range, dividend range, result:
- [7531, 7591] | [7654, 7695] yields 0.93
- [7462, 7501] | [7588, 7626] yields 0.98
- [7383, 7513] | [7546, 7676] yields 0.98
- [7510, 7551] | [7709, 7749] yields 0.93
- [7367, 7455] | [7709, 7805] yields 0.96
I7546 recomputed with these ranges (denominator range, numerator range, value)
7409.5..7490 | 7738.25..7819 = 1.06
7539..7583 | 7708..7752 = 0.97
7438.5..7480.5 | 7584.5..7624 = 1.01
